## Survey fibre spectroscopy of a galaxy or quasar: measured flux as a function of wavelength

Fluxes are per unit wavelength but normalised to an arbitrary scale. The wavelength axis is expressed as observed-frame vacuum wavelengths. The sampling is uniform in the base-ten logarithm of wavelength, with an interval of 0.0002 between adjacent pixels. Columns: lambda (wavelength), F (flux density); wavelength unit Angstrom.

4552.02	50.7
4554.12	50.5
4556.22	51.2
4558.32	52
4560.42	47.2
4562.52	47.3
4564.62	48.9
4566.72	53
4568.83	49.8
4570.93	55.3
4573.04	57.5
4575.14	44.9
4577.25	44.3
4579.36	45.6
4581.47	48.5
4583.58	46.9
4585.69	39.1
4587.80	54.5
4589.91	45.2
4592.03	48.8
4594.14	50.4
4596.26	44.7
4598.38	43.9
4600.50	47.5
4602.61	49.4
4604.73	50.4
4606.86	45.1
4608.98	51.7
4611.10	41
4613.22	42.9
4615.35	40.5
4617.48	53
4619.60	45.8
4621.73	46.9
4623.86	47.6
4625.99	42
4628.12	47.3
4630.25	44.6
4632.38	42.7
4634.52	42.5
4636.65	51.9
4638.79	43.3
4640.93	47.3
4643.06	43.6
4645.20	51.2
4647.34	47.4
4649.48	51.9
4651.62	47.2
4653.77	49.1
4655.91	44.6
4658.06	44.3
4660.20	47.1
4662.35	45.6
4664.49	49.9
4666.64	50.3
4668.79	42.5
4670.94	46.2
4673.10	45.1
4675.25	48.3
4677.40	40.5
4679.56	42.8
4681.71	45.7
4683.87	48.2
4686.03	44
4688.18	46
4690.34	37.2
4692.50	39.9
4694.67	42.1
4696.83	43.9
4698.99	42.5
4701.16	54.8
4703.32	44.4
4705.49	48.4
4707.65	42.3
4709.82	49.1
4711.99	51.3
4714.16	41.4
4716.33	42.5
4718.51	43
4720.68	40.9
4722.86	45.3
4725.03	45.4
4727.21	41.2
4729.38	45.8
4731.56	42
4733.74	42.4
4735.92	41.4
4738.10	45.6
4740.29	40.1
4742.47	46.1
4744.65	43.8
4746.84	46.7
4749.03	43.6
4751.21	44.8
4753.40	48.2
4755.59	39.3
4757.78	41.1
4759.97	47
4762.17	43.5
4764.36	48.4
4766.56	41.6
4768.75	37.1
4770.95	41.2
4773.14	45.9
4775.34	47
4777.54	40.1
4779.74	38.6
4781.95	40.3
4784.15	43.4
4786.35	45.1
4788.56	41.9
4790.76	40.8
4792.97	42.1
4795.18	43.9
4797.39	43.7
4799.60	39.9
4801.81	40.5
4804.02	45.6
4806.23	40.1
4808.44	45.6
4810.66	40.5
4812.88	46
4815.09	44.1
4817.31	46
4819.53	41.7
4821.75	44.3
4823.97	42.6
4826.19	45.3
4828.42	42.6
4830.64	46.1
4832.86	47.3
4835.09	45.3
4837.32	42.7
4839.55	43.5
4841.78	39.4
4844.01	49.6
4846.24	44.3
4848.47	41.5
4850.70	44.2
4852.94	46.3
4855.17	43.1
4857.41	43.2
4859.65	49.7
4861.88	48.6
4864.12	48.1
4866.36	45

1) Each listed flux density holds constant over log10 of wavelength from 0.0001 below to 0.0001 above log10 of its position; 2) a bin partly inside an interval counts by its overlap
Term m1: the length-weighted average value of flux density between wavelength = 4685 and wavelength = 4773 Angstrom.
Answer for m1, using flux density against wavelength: 43.9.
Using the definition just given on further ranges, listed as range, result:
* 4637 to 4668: 47.4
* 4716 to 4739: 43.2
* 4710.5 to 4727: 44.2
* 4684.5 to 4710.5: 44.6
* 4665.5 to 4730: 44.7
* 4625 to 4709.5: 45.6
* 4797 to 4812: 42.3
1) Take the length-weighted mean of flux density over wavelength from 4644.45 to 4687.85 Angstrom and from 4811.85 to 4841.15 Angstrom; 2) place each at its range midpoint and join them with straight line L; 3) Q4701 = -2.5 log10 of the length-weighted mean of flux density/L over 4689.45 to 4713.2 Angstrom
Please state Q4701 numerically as 0.02 mag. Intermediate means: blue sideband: 46.5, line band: 45.1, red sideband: 44.3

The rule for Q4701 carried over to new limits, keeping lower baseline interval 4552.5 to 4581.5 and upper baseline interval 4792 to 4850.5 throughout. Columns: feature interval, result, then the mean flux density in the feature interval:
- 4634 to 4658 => 0.01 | 47.3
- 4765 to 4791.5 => 0.07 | 42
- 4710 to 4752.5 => 0.04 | 44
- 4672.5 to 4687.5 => 0.05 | 45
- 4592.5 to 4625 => 0.05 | 46.7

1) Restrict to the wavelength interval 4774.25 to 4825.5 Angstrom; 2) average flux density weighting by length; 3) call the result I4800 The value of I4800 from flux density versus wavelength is 42.8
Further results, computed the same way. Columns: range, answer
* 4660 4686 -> 45.9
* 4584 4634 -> 46.3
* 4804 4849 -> 44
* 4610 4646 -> 45.5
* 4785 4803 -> 42.3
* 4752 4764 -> 44.1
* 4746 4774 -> 43.7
